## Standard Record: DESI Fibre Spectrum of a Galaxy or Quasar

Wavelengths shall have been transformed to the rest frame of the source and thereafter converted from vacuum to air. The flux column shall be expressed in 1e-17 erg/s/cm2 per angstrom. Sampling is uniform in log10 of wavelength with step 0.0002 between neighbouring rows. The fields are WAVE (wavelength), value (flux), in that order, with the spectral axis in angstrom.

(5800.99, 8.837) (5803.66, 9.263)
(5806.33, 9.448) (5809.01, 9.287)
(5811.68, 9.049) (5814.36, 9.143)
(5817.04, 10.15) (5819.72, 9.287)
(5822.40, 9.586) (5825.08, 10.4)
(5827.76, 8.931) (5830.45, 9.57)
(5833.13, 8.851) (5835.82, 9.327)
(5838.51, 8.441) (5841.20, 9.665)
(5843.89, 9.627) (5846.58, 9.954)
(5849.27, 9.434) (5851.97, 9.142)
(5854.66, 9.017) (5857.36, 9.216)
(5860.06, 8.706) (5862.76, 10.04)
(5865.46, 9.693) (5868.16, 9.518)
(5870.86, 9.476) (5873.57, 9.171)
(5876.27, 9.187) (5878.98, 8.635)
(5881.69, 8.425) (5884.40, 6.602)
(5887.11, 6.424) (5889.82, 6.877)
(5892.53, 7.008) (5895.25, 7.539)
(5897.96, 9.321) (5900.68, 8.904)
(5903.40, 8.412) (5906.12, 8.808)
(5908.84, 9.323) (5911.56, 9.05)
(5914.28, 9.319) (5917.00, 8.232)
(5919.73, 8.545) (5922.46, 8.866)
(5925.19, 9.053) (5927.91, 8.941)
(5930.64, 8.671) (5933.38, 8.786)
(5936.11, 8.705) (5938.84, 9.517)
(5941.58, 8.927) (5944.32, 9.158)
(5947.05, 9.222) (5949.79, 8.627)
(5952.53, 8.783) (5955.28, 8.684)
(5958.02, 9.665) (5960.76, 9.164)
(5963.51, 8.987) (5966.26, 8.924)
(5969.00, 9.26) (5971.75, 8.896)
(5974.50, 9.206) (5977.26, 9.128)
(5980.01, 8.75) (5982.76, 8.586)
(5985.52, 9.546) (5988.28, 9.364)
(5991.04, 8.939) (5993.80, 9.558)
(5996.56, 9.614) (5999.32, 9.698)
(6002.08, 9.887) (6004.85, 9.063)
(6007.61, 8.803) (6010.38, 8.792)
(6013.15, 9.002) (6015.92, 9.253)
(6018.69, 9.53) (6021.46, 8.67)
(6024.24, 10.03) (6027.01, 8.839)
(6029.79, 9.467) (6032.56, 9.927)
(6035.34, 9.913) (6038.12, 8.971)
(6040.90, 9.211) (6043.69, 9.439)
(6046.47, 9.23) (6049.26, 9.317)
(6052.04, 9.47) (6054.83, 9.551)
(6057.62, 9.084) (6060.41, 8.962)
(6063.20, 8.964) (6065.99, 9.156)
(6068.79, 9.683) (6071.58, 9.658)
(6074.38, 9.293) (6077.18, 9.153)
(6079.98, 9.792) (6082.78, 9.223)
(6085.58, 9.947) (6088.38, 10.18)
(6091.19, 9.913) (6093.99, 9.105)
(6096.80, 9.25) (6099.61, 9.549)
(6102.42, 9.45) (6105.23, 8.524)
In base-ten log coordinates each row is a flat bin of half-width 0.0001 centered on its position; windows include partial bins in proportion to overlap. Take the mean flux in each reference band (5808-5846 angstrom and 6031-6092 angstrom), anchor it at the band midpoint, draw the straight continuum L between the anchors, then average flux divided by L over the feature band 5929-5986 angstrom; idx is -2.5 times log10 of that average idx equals 0.050 mag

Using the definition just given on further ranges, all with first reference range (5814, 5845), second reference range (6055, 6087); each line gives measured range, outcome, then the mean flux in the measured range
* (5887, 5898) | 0.27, 7.33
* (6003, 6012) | 0.05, 8.94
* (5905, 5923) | 0.06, 8.88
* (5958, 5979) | 0.03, 9.11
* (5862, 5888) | 0.08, 8.73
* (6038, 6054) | 0.01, 9.31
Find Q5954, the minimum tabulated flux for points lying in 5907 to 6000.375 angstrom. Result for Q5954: 8.232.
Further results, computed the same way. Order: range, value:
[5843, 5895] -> 6.424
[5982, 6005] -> 8.586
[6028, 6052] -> 8.971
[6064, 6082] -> 9.153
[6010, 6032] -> 8.67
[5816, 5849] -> 8.441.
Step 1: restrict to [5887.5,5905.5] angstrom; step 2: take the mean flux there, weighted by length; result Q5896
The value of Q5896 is 7.96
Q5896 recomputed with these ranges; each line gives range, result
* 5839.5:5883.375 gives 9.28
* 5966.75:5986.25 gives 9.03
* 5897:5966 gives 8.94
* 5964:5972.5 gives 9.04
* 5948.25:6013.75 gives 9.12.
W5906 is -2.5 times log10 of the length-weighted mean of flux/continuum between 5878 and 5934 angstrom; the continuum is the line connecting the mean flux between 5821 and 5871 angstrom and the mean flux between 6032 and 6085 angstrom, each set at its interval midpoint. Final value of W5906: 0.13 mag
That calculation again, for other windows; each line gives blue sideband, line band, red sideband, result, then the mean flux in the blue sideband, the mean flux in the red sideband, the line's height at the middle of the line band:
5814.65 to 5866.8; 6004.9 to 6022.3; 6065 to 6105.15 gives 0.05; 9.42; 9.49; 9.47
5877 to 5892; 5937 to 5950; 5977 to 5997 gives -0.08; 7.45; 9.17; 8.44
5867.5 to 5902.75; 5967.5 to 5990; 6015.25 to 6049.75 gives -0.02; 8.21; 9.37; 8.95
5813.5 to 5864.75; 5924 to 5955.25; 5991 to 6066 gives 0.05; 9.4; 9.31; 9.35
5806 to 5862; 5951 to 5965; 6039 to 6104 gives 0.04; 9.35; 9.41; 9.38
